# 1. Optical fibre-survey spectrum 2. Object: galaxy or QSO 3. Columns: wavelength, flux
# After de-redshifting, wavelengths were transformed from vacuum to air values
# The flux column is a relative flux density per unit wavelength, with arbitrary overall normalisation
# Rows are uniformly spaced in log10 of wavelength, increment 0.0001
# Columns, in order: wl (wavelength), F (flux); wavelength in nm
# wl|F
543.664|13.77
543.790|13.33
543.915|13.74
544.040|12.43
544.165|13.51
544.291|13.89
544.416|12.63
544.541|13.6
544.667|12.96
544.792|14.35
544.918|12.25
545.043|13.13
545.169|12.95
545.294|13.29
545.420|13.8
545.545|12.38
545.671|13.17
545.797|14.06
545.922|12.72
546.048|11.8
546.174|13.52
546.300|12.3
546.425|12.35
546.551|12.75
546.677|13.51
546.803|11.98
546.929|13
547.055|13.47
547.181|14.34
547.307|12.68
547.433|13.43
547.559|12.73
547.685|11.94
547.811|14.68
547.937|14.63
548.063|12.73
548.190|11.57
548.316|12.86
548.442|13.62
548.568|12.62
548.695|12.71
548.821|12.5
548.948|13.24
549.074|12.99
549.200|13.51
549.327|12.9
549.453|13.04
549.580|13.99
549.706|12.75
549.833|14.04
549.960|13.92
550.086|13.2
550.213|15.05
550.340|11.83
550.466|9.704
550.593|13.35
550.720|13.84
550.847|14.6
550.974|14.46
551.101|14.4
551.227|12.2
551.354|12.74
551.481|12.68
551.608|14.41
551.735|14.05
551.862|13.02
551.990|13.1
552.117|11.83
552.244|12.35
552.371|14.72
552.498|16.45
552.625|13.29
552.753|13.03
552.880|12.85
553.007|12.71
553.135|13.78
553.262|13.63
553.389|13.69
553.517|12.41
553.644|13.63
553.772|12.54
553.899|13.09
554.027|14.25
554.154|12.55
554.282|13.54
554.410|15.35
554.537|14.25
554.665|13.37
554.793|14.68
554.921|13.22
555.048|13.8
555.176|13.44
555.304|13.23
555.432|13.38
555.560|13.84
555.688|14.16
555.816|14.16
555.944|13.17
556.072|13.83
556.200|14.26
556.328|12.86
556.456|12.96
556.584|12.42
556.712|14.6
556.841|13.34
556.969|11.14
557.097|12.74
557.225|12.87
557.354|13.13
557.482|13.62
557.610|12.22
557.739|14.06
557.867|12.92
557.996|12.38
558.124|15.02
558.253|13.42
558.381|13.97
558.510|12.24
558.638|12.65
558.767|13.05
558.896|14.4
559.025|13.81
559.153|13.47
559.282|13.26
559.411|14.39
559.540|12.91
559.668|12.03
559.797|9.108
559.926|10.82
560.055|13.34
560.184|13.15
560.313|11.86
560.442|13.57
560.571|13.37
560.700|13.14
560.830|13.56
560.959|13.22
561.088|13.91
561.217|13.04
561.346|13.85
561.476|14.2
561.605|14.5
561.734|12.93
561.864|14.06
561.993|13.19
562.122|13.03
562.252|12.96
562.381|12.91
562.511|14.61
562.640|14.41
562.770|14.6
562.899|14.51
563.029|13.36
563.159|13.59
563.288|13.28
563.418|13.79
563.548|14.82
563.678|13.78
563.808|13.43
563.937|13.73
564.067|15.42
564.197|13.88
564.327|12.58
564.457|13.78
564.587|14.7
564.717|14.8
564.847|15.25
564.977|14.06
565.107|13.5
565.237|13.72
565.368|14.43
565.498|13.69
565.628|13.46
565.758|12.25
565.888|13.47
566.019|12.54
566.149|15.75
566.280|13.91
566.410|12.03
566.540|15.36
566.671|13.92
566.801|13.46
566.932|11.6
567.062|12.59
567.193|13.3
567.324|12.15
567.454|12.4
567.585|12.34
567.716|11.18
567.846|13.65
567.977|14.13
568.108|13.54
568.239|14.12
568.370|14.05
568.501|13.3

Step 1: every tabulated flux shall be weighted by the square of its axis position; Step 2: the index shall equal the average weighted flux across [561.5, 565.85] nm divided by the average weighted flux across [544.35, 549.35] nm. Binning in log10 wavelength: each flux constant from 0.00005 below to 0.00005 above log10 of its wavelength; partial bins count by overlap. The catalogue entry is 1.13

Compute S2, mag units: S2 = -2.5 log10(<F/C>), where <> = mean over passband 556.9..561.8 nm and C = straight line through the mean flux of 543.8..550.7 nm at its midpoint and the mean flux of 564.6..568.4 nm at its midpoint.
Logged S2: 0.020 mag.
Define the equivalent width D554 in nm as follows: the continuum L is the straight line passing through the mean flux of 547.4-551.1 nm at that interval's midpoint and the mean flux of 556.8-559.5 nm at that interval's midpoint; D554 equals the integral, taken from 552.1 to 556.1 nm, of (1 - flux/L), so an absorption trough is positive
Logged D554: -0.11 nm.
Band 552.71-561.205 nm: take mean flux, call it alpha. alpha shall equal 13.3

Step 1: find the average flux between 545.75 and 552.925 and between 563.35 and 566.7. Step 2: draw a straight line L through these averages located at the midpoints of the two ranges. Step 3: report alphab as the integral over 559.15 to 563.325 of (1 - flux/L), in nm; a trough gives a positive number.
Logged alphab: 0.144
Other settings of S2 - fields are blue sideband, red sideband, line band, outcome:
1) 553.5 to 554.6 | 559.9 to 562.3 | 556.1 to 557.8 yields 0.03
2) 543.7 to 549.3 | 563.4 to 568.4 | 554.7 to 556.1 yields -0.03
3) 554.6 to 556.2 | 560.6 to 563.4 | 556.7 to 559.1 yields 0.04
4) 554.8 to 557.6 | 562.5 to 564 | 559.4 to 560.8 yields 0.10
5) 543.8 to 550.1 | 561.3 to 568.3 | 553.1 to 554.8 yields -0.02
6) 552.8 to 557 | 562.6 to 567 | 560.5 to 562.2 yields 0.01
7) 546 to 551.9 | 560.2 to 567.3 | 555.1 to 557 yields 0.00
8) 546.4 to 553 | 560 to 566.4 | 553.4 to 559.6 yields 0.00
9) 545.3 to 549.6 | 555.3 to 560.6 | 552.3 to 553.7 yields -0.05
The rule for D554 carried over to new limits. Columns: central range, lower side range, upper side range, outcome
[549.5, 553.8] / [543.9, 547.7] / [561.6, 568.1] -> -0.04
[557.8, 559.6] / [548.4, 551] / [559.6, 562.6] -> -0.04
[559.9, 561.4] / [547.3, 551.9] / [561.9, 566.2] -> 0.06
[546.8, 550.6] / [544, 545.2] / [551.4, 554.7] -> 0.07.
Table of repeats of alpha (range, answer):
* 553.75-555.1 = 13.7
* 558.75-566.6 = 13.6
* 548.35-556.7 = 13.4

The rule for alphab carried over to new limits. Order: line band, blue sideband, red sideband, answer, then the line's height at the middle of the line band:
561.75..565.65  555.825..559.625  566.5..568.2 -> -0.23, 13.1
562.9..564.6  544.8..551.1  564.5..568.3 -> -0.05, 13.4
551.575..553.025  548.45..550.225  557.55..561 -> -0.03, 13.2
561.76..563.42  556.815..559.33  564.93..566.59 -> -0.03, 13.5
